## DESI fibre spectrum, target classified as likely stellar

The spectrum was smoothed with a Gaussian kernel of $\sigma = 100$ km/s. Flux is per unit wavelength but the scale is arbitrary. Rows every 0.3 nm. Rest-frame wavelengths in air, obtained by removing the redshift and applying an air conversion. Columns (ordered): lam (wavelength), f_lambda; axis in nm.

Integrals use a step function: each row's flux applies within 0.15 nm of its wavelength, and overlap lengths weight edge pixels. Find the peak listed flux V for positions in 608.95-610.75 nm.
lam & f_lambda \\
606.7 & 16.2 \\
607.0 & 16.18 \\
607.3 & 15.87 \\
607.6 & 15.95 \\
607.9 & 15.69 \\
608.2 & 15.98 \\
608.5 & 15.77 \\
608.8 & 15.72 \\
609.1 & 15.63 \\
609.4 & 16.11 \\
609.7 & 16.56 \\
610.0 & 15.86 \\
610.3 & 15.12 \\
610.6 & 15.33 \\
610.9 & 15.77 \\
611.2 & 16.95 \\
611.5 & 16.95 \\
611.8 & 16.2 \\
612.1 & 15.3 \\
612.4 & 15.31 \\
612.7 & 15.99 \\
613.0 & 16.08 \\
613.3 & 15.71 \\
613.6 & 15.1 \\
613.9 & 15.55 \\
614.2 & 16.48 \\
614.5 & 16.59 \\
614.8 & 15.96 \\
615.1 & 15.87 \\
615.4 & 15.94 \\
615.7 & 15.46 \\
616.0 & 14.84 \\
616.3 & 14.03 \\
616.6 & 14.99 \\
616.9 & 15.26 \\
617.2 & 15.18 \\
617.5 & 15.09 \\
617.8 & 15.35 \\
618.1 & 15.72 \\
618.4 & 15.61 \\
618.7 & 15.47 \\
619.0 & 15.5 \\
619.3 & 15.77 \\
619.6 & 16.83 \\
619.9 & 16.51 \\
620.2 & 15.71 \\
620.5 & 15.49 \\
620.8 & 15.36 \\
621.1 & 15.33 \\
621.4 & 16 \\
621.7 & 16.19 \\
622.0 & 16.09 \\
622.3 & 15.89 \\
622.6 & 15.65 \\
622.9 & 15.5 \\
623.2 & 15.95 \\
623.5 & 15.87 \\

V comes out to 16.56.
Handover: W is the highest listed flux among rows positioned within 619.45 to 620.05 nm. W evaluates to 16.83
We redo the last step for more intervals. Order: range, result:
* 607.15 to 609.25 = 15.98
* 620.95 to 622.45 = 16.19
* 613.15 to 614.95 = 16.59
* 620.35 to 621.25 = 15.49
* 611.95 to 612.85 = 15.99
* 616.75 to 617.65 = 15.26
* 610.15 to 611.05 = 15.77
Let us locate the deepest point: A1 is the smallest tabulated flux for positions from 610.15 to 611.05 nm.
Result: 15.12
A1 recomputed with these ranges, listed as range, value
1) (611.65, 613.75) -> 15.1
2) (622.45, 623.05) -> 15.5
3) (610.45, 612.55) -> 15.3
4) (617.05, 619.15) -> 15.09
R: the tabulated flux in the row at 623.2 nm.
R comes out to 15.95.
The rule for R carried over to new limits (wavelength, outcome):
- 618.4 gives 15.61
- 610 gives 15.86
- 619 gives 15.5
